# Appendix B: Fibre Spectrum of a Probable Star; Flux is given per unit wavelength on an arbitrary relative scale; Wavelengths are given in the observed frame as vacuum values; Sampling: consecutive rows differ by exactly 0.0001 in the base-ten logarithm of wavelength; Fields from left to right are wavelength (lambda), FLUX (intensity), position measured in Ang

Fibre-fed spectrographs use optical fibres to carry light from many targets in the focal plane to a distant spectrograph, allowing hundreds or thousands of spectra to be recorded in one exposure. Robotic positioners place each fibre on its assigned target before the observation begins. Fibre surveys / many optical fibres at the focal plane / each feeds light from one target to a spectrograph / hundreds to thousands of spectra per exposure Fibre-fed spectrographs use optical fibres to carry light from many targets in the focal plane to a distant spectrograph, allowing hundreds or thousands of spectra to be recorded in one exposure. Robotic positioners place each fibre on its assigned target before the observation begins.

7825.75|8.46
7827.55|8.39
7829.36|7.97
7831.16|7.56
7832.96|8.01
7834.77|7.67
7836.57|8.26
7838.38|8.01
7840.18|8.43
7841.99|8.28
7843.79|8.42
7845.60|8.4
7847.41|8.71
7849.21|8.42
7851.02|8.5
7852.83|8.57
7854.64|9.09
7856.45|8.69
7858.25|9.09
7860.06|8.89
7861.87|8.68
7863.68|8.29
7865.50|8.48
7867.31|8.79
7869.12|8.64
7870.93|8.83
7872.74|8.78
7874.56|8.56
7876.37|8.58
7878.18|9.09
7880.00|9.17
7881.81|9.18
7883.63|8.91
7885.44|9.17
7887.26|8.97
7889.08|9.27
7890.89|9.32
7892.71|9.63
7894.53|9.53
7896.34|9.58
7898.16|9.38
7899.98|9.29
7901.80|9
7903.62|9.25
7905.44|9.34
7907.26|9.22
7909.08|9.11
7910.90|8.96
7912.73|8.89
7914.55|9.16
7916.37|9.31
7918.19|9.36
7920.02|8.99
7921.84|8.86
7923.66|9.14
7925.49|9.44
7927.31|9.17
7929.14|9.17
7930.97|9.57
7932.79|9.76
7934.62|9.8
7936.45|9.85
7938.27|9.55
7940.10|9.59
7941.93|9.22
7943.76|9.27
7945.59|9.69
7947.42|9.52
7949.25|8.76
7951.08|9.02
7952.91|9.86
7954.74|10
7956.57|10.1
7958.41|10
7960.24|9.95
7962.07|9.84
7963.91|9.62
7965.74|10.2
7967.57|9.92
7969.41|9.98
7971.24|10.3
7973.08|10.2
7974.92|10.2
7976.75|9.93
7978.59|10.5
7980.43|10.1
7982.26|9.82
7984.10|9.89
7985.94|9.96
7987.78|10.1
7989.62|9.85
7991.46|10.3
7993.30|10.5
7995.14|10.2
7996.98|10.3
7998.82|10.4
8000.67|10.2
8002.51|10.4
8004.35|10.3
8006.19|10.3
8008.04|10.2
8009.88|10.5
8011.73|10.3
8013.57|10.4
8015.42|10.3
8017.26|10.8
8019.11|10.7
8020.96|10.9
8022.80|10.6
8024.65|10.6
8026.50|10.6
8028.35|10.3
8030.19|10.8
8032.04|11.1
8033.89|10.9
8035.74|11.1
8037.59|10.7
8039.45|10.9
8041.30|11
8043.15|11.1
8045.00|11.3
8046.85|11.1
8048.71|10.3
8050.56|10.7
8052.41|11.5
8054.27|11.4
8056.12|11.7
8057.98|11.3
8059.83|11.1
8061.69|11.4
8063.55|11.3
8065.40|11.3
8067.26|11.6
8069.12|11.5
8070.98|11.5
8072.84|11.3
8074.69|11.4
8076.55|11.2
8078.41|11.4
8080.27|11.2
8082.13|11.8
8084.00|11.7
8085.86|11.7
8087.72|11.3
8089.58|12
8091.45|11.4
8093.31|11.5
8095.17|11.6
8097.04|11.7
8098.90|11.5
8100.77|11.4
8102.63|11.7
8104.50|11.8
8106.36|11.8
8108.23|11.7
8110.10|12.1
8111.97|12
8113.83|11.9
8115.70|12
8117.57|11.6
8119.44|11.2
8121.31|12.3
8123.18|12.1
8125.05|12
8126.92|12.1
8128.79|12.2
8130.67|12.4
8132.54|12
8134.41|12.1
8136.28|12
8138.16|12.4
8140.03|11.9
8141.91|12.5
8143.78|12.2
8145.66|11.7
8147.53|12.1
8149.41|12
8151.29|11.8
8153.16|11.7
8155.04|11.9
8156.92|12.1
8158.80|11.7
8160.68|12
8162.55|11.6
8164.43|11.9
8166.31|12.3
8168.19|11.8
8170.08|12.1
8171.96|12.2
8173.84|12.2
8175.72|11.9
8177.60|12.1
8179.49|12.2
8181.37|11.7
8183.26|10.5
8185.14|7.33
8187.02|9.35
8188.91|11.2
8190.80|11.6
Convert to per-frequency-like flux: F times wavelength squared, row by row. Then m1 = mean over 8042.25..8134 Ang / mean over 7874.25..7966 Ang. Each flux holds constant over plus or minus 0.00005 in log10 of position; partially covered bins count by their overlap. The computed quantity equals 1.29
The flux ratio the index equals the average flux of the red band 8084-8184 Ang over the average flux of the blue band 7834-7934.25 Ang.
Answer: 1.3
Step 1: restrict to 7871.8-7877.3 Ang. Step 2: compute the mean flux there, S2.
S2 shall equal 8.65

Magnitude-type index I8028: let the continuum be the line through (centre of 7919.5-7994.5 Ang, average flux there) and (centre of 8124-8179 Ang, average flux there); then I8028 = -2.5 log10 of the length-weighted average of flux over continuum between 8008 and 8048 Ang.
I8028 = -0.02 mag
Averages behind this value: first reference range 9.75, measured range 10.7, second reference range 12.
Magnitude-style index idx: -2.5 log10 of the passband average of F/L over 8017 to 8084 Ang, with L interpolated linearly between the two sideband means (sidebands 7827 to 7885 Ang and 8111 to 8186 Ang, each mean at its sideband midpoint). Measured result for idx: -0.04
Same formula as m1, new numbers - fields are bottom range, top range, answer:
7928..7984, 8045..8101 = 1.20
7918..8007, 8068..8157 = 1.25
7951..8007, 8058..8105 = 1.17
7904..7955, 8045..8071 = 1.25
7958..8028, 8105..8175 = 1.21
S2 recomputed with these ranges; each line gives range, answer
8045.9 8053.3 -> 10.9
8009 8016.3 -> 10.4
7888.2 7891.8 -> 9.31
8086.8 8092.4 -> 11.6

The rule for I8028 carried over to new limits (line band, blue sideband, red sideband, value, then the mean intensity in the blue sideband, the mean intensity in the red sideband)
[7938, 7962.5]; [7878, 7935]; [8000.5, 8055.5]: 0.021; 9.25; 10.7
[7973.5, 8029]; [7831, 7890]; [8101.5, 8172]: 0.002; 8.63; 12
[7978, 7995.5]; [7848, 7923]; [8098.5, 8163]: 0.010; 9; 11.9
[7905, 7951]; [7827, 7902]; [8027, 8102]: 0.027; 8.73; 11.3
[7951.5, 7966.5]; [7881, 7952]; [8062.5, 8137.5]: -0.007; 9.29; 11.7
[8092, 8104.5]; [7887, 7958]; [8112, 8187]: -0.031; 9.36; 11.8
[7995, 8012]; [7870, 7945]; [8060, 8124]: 0.016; 9.23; 11.6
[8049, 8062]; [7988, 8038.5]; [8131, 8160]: -0.026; 10.5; 12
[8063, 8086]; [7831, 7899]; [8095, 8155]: -0.013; 8.75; 11.9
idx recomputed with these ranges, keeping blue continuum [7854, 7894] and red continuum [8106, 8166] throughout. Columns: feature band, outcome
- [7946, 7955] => 0.046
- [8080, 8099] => -0.016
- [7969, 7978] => -0.007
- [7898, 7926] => 0.024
